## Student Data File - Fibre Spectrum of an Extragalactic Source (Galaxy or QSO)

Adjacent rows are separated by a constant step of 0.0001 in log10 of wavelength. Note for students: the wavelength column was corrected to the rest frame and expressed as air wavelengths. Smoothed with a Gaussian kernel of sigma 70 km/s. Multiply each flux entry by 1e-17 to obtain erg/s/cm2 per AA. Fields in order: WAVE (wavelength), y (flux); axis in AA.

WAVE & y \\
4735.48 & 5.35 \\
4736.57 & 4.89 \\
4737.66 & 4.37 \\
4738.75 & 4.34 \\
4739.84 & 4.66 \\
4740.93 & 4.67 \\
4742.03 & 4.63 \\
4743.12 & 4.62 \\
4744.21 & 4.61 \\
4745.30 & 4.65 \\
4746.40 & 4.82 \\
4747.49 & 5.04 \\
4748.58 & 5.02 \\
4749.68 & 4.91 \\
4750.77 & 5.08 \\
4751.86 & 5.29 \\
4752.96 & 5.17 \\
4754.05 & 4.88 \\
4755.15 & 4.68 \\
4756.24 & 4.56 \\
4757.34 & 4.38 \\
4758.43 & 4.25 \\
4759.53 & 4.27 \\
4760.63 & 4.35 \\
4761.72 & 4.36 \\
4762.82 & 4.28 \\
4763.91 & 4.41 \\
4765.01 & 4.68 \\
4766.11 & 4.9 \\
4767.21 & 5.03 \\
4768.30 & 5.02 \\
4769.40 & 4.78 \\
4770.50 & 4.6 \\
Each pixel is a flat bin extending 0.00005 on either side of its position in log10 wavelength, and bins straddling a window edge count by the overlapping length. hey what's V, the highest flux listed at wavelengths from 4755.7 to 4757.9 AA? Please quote 4.56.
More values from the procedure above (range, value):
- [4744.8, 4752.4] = 5.29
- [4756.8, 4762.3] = 4.38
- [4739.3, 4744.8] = 4.67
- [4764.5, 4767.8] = 5.03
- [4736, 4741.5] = 4.89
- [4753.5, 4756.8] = 4.88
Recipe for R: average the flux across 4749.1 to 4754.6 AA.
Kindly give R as 5.06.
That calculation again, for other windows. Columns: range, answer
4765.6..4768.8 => 4.99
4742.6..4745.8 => 4.63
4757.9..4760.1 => 4.25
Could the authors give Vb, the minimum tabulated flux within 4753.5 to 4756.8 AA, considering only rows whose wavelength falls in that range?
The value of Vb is 4.56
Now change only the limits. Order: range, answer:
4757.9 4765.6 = 4.25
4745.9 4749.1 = 4.82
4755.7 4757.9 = 4.38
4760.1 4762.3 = 4.35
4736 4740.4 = 4.34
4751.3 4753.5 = 5.17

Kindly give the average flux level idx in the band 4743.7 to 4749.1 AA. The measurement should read 4.83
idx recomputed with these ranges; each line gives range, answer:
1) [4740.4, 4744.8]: 4.63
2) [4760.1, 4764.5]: 4.36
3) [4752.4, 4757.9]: 4.73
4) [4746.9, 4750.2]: 4.99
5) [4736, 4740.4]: 4.58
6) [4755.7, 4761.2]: 4.36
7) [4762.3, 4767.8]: 4.67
